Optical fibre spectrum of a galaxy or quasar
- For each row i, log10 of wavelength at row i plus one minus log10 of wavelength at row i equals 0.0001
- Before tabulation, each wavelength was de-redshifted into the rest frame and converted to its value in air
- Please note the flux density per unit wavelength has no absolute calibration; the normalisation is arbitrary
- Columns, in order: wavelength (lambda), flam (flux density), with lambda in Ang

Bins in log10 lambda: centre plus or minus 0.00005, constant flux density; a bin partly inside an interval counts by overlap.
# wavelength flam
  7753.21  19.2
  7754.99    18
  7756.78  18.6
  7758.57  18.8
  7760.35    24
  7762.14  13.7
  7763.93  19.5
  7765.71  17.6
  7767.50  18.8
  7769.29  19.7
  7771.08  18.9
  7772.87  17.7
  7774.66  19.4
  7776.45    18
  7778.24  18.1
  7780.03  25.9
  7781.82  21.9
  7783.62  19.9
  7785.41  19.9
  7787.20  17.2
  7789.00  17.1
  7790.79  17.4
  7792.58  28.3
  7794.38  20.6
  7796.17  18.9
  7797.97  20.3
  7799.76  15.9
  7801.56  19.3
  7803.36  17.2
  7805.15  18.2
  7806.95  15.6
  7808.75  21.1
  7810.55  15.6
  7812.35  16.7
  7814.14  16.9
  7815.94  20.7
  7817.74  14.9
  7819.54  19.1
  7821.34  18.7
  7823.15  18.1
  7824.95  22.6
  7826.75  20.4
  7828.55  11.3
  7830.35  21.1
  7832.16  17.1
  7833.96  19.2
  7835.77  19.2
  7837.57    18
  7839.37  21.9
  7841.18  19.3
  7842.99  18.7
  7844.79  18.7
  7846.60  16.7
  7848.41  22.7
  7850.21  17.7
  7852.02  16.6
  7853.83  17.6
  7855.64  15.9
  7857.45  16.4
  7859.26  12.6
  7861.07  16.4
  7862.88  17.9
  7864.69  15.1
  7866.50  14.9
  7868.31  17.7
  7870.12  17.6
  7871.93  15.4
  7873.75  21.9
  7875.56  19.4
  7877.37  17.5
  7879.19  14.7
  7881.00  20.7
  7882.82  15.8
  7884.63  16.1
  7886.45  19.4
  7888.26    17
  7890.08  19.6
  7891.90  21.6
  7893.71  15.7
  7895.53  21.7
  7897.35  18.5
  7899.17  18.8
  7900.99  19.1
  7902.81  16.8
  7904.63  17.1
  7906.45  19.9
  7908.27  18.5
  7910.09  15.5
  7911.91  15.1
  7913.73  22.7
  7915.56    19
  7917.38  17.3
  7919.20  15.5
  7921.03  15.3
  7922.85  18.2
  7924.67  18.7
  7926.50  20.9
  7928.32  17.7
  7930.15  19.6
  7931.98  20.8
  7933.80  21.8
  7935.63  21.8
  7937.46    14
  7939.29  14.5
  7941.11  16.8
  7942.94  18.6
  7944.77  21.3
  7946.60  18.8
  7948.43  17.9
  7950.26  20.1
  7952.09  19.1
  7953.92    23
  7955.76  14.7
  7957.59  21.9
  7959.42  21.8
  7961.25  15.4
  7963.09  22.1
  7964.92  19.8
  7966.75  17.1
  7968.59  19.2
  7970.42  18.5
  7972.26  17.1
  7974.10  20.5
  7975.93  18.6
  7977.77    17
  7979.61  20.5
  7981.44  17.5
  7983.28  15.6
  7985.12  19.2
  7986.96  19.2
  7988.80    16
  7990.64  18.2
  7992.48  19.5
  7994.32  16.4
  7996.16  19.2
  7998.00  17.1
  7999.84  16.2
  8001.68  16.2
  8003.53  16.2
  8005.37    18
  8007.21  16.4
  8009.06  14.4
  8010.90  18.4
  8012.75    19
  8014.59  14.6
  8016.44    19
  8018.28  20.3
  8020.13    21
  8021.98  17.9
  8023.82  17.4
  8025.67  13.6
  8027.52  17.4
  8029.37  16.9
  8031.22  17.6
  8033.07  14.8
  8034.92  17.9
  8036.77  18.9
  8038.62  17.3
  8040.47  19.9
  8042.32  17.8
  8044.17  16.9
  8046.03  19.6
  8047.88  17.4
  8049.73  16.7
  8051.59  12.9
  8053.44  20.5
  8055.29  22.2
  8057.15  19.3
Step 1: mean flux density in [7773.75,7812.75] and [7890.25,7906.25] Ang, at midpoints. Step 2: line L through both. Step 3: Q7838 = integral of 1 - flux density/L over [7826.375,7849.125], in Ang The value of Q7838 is 0.4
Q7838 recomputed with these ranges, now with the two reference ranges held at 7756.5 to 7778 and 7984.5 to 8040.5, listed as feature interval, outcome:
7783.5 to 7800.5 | -0.89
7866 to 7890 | 0.67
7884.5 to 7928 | -0.61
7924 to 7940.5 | -0.86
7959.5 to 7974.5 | -0.93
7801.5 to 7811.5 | 0.44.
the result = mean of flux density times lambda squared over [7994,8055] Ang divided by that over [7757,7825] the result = 0.98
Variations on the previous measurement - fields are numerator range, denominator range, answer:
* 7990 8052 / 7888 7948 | 0.97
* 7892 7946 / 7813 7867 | 1.05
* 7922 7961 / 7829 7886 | 1.10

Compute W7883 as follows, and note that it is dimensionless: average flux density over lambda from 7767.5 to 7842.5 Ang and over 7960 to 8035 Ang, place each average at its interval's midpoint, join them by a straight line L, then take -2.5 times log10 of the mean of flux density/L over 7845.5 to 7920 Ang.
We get 0.04 mag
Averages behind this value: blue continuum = 19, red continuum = 17.7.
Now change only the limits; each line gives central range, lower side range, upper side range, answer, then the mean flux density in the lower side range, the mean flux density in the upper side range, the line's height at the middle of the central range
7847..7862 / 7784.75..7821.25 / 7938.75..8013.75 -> 0.090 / 18.5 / 18.2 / 18.5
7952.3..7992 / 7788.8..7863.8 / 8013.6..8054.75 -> -0.054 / 18.3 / 17.6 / 17.8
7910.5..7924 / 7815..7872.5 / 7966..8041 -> 0.014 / 17.8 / 17.7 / 17.8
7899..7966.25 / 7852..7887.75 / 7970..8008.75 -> -0.077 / 17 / 17.7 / 17.4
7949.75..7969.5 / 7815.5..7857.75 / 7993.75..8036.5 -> -0.108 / 18.4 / 17.2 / 17.6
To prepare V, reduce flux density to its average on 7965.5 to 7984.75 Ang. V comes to 18.2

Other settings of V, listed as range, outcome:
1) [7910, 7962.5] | 18.6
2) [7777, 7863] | 18.6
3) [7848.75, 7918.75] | 17.7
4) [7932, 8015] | 18.3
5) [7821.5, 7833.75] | 18.5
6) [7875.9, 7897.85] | 18.2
